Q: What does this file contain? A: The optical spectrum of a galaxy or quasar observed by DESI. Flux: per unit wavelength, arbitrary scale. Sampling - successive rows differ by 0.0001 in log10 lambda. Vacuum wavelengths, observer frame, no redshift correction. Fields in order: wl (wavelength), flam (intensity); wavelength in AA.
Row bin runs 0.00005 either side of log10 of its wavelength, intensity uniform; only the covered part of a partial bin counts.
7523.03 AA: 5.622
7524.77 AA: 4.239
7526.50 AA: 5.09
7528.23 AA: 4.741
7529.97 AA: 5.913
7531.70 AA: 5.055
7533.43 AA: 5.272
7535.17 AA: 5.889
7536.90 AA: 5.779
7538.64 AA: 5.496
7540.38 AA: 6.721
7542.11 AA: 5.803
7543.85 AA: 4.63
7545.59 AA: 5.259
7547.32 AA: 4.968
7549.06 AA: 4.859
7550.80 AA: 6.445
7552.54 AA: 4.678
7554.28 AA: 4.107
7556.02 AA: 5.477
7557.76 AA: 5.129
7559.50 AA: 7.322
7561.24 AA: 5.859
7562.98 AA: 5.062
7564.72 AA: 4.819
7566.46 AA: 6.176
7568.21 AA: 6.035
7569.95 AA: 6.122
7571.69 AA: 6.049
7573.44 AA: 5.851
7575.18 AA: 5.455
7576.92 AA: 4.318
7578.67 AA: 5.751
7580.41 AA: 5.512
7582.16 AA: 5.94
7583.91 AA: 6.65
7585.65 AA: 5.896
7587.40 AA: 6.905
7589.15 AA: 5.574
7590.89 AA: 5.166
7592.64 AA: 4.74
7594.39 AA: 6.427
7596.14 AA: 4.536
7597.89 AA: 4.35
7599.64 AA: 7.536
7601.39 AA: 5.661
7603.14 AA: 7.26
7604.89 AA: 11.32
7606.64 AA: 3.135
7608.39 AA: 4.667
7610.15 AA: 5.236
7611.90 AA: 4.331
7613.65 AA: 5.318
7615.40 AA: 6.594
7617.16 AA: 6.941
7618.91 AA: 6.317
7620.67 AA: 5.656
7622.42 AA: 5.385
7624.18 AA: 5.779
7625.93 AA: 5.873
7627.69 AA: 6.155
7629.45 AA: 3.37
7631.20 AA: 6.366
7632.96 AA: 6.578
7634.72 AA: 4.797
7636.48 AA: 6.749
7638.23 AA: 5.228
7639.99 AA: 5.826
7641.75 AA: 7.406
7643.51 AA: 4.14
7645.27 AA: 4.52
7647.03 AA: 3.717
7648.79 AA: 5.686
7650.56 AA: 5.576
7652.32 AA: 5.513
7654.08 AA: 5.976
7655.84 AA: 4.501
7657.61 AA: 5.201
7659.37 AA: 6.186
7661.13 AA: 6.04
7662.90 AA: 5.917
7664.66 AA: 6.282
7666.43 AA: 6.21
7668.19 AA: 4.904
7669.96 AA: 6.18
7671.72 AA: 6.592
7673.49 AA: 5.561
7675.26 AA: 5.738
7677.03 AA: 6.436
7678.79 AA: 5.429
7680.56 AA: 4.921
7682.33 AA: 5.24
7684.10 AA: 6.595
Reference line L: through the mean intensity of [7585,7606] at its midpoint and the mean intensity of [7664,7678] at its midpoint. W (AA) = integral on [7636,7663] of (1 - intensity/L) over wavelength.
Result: 2.6 AA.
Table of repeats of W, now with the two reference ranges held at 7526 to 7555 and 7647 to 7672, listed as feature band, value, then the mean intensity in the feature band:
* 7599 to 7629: -2.55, 6.02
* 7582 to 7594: -0.83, 5.86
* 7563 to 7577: -0.56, 5.64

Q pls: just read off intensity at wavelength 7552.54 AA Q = 4.678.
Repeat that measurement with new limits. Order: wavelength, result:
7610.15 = 5.236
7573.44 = 5.851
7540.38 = 6.721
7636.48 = 6.749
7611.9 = 4.331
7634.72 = 4.797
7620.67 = 5.656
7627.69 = 6.155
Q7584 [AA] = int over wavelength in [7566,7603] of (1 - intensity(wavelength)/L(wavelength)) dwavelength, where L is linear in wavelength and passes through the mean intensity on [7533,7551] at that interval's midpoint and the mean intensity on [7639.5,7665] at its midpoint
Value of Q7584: -1.8 AA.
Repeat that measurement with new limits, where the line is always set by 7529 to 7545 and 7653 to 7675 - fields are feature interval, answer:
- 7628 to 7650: 1.40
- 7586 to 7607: -1.57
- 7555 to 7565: 0.00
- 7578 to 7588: -0.74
